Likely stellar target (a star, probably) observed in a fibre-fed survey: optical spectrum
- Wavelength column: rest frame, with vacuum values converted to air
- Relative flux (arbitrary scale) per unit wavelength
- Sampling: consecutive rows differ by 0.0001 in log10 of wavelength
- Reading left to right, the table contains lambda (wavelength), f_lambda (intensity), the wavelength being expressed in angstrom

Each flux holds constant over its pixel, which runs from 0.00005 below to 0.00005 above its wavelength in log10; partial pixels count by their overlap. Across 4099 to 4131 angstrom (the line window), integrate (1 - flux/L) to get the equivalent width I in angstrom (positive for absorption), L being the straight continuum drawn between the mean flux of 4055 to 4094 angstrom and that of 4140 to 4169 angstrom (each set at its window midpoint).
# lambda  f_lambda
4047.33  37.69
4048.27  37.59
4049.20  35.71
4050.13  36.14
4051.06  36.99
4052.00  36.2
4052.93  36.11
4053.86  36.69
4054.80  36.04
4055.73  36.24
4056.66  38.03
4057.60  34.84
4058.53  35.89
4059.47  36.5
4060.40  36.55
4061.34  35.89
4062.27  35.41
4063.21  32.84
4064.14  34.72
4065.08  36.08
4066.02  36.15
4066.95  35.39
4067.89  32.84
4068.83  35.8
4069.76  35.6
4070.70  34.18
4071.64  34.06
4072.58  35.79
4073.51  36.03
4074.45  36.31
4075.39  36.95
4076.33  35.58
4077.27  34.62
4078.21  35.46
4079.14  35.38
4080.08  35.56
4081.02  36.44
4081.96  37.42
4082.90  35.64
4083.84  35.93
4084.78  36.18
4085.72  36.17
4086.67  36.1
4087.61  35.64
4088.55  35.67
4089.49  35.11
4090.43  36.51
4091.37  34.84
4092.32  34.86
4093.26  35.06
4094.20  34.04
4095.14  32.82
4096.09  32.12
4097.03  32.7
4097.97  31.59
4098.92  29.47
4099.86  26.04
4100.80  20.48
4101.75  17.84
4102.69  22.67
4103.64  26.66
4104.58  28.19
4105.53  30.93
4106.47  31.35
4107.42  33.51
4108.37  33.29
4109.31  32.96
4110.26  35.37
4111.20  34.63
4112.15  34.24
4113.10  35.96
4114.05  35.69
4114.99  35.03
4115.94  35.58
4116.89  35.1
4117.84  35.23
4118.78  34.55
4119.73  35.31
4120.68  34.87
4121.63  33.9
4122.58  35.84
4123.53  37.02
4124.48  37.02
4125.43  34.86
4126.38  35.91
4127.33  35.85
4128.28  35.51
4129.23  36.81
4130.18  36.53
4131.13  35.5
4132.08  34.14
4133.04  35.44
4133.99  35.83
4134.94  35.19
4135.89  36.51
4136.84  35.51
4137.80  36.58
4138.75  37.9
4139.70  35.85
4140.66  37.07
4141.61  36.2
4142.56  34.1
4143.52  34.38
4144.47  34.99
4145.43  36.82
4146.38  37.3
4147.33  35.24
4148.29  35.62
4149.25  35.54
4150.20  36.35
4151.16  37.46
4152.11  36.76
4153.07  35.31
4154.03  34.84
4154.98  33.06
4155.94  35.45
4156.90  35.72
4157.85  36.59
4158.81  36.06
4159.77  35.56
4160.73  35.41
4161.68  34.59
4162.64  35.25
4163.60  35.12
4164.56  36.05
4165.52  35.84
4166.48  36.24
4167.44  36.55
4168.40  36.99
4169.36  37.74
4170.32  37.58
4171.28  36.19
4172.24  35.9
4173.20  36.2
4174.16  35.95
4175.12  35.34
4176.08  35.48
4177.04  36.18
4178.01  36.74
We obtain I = 2.5 angstrom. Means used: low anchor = 35.6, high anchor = 35.8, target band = 32.9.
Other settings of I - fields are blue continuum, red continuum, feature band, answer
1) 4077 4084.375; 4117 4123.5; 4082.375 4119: 2.9 angstrom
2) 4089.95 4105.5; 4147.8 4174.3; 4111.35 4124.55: -1.5 angstrom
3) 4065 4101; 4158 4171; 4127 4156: -0.1 angstrom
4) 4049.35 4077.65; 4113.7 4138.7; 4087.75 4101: 1.2 angstrom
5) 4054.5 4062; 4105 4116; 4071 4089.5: -0.3 angstrom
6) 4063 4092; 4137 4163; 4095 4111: 2.8 angstrom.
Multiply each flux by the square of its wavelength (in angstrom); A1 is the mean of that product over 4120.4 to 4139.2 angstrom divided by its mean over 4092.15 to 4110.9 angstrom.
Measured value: 1.21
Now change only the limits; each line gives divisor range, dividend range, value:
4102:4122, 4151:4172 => 1.12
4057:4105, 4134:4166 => 1.10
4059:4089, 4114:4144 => 1.03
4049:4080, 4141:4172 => 1.05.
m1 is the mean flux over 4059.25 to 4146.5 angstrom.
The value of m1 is 34.4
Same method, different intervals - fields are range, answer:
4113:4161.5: 35.7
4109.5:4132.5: 35.4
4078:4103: 32.9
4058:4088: 35.6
